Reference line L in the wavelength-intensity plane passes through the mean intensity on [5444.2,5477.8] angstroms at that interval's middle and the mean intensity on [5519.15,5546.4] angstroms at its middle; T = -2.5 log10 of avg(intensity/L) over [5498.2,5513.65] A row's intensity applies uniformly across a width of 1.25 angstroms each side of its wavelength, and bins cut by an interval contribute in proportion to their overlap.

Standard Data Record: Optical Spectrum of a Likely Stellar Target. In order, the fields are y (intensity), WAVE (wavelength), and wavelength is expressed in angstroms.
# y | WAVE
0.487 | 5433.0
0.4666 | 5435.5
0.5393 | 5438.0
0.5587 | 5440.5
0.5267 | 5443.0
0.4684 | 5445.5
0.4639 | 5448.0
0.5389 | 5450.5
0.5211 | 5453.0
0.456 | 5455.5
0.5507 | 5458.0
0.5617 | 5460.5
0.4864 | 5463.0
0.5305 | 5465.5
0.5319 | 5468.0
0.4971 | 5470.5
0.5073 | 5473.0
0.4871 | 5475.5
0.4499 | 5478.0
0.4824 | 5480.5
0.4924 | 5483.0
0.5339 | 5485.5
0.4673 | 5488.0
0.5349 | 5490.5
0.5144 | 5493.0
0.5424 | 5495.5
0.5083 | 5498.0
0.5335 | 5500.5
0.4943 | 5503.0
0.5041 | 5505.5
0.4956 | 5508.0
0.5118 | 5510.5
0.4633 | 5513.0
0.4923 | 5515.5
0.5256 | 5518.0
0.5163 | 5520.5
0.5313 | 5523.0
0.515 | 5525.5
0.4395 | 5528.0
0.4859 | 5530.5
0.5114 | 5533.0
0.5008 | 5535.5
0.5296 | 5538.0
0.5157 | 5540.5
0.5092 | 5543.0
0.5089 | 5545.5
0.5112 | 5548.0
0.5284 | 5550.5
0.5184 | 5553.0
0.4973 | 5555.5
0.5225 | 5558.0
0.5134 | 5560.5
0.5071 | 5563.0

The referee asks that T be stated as 0.007 mag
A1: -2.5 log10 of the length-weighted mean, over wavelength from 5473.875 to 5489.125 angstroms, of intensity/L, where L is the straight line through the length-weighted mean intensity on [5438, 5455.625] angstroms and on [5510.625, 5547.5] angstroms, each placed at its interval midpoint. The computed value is 0.05 mag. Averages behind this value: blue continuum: 0.51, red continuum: 0.504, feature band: 0.486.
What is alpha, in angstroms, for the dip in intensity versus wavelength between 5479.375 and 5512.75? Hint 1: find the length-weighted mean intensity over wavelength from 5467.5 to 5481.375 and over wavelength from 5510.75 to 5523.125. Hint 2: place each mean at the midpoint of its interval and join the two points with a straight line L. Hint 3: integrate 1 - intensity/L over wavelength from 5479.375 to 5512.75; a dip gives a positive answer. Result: -0.7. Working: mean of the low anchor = 0.491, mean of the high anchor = 0.504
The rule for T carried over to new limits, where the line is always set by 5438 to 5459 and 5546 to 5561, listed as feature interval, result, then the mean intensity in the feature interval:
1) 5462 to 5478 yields 0.021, 0.503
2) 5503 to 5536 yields 0.032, 0.499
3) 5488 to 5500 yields -0.013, 0.52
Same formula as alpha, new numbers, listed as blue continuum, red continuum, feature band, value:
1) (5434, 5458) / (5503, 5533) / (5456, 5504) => -0.7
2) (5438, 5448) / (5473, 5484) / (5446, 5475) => -0.8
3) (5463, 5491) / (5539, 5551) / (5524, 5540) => 0.4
